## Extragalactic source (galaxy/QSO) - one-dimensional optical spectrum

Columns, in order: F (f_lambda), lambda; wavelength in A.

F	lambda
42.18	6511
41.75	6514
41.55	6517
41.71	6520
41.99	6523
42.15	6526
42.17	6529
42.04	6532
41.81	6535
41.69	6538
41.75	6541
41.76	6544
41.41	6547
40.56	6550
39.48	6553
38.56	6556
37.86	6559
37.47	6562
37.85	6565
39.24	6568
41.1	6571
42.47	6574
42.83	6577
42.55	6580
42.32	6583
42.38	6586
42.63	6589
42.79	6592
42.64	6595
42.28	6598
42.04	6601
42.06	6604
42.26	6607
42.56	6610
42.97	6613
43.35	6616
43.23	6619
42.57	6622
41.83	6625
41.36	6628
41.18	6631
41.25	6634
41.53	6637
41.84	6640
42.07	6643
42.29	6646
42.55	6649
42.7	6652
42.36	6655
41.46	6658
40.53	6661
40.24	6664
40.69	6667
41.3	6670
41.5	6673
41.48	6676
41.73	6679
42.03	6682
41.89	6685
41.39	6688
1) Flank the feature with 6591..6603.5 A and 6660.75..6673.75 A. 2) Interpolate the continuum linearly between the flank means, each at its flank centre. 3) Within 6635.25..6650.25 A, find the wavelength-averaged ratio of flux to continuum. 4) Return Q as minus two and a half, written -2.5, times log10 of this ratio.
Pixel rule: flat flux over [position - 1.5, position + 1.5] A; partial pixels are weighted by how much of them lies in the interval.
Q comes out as -0.02 mag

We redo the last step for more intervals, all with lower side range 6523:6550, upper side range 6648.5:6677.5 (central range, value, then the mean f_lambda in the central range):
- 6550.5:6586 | 0.04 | 40.3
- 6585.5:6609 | -0.02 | 42.4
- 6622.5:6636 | 0.00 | 41.5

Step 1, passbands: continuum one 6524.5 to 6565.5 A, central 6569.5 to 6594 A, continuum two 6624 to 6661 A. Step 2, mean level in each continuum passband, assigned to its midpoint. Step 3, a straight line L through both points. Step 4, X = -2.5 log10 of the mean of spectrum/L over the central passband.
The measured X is -0.04 mag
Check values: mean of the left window 40.5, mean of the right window 41.8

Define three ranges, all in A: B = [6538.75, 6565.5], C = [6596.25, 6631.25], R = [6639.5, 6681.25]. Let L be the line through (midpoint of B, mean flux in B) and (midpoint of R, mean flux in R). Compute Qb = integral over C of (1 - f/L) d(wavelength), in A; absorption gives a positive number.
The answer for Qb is -1.3 A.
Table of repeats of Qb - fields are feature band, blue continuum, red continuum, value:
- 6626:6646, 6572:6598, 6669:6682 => 0.18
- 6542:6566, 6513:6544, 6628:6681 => 1.35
